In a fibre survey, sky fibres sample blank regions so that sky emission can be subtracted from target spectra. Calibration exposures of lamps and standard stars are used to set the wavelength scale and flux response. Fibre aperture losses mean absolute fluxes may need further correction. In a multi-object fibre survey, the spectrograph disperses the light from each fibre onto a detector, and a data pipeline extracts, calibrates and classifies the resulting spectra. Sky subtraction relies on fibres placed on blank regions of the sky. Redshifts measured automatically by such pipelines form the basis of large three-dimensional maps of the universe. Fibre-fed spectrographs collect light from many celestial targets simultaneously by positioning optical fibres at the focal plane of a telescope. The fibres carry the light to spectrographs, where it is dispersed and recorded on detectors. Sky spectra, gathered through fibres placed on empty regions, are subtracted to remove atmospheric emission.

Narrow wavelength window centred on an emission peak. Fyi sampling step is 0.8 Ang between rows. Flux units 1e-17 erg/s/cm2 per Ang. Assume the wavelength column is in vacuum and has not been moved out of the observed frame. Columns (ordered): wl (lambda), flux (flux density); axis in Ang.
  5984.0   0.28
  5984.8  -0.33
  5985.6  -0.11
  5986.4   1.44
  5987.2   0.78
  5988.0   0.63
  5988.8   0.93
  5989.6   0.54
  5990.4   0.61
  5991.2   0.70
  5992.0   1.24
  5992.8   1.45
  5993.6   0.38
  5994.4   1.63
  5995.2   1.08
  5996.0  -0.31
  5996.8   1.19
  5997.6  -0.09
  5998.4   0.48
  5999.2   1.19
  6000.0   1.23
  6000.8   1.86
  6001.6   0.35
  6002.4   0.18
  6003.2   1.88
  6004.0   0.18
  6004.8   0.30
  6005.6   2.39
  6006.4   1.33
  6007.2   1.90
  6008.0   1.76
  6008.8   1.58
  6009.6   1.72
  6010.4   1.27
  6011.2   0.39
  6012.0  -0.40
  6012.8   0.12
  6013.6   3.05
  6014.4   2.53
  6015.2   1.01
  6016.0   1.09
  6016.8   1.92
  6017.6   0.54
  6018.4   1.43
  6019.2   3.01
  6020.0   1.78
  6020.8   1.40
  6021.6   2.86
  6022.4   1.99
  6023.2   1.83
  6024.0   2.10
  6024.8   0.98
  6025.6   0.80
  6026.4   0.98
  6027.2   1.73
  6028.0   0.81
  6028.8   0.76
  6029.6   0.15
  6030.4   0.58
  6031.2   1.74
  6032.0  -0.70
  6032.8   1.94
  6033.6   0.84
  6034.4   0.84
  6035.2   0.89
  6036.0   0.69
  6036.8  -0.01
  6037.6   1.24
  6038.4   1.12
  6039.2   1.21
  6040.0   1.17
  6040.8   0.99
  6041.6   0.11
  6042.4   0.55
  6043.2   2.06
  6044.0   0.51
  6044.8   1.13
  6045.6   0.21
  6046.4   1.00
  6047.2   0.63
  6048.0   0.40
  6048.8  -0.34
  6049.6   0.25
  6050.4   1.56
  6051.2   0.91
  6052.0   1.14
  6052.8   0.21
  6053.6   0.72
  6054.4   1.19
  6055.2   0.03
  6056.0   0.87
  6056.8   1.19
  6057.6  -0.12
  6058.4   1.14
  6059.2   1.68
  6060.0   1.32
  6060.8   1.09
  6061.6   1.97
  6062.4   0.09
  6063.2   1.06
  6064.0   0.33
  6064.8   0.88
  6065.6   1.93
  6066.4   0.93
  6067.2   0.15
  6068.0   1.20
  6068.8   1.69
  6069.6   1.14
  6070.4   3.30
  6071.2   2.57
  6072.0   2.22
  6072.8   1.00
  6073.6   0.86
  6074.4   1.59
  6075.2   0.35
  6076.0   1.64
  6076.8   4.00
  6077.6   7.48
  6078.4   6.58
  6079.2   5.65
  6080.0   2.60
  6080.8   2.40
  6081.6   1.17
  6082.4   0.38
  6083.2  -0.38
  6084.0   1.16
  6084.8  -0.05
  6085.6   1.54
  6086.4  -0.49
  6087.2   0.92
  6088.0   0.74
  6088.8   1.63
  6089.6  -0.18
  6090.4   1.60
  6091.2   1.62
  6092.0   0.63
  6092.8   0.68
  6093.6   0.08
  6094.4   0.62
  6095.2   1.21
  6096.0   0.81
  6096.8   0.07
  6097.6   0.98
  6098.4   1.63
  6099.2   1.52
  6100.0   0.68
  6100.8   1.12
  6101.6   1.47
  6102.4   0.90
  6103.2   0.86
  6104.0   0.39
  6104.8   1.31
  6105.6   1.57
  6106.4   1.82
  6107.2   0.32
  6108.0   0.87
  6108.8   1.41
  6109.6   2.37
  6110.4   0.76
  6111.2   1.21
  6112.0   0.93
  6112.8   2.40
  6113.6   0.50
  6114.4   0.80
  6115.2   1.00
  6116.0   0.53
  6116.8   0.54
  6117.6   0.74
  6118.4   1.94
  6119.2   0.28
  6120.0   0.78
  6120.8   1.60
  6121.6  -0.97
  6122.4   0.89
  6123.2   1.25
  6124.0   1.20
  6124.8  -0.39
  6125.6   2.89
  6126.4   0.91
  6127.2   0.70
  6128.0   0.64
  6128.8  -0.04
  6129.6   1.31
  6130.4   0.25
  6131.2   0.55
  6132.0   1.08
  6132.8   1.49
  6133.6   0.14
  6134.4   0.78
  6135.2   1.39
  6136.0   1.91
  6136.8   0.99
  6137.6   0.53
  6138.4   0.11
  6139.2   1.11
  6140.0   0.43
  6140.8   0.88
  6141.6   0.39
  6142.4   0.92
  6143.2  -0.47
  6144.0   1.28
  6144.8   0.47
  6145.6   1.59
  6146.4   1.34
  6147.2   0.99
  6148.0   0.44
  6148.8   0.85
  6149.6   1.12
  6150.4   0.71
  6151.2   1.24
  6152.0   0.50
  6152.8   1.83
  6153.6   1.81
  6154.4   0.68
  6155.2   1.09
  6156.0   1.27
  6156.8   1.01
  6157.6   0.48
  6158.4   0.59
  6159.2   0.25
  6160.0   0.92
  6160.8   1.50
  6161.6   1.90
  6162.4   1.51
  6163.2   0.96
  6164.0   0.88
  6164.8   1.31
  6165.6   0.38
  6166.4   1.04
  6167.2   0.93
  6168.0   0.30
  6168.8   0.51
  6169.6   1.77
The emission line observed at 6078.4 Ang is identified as [O III]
